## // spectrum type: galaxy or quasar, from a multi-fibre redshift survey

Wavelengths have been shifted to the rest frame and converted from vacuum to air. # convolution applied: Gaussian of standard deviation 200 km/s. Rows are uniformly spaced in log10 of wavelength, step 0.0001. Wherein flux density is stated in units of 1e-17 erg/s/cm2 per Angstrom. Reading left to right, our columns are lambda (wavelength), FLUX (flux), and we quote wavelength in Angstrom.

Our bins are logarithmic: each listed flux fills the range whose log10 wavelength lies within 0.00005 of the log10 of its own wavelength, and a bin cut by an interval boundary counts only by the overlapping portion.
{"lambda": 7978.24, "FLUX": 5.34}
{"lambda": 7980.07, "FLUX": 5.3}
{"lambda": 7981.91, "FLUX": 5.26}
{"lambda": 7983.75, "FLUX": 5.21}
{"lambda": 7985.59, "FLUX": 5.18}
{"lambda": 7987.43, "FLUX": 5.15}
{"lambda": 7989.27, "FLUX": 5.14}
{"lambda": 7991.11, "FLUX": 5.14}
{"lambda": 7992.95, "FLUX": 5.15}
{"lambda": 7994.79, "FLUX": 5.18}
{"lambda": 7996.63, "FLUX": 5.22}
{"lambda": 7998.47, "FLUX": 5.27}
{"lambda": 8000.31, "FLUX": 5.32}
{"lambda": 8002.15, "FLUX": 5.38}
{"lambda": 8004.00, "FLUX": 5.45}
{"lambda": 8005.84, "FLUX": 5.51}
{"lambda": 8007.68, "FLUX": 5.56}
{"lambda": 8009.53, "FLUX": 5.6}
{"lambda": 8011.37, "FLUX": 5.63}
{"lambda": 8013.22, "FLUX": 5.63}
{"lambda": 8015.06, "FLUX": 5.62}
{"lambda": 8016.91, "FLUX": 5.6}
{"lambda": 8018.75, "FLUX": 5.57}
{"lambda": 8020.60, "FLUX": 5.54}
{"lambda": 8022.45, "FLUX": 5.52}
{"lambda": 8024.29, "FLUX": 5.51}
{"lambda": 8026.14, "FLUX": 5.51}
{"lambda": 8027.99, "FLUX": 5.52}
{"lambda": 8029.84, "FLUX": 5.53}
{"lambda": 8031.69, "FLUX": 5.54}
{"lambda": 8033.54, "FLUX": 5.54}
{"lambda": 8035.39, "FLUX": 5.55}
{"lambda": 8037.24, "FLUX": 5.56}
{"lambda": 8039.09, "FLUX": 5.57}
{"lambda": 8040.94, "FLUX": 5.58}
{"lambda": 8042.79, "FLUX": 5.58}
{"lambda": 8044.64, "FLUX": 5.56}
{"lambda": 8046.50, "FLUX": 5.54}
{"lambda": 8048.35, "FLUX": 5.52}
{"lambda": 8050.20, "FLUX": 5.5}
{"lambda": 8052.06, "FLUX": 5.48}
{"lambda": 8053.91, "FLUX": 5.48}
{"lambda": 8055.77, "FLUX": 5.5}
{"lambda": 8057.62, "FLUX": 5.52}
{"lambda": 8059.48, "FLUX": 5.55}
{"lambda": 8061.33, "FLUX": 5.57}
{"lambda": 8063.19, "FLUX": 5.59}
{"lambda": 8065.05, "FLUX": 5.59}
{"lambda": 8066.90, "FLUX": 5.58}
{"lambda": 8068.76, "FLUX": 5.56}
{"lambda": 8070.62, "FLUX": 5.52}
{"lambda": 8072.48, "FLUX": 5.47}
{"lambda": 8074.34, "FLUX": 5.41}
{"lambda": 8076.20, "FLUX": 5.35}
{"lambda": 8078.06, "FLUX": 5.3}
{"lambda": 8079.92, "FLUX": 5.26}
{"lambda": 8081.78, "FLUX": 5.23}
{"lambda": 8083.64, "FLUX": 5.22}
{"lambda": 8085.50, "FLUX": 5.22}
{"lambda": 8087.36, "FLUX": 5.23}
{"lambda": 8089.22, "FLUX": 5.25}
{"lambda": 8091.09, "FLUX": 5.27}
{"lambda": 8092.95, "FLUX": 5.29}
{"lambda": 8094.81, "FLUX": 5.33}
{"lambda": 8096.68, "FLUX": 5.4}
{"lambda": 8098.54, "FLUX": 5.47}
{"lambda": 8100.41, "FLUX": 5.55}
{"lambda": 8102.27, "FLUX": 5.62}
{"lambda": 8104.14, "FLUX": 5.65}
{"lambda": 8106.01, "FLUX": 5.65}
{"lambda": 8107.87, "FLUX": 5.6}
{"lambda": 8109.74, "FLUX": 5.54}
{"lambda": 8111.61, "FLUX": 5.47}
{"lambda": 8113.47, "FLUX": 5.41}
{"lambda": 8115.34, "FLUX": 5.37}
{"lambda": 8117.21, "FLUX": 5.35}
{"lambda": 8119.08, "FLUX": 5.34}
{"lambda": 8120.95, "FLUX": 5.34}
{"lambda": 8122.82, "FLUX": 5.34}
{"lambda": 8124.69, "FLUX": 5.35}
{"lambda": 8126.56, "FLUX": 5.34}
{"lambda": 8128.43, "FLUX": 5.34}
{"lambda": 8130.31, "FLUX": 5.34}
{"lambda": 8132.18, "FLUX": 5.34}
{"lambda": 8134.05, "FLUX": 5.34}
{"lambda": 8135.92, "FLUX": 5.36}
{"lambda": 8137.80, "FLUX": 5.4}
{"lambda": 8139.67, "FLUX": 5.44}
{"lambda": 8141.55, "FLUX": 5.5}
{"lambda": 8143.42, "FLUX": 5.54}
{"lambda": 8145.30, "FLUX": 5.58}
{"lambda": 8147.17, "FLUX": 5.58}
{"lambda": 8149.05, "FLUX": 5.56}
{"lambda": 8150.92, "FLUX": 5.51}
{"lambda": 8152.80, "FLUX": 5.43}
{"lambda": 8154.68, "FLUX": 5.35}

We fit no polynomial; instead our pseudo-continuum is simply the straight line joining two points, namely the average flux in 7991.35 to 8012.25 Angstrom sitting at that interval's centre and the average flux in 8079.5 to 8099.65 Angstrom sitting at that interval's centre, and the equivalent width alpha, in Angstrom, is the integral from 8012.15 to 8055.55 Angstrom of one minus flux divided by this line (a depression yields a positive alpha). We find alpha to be -1.60 Angstrom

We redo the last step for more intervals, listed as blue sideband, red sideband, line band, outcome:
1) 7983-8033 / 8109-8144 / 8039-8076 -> -0.8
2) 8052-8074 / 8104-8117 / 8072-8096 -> 1.0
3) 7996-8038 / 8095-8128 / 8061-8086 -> 0.3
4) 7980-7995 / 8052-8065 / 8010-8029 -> -0.8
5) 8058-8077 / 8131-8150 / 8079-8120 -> 0.7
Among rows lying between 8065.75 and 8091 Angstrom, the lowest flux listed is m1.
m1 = 5.22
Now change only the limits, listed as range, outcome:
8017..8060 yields 5.48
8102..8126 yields 5.34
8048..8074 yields 5.47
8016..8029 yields 5.51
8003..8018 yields 5.45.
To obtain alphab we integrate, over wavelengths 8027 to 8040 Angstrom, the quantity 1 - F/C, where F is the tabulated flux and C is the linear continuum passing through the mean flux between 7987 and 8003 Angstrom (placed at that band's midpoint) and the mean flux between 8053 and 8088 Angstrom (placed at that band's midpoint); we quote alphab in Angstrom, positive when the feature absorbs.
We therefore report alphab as -0.5 Angstrom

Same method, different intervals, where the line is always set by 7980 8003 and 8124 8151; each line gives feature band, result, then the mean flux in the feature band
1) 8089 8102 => 0.0 Angstrom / 5.38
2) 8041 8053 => -0.5 Angstrom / 5.53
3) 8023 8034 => -0.5 Angstrom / 5.52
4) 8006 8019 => -0.9 Angstrom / 5.6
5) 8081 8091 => 0.2 Angstrom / 5.23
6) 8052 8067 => -0.6 Angstrom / 5.54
